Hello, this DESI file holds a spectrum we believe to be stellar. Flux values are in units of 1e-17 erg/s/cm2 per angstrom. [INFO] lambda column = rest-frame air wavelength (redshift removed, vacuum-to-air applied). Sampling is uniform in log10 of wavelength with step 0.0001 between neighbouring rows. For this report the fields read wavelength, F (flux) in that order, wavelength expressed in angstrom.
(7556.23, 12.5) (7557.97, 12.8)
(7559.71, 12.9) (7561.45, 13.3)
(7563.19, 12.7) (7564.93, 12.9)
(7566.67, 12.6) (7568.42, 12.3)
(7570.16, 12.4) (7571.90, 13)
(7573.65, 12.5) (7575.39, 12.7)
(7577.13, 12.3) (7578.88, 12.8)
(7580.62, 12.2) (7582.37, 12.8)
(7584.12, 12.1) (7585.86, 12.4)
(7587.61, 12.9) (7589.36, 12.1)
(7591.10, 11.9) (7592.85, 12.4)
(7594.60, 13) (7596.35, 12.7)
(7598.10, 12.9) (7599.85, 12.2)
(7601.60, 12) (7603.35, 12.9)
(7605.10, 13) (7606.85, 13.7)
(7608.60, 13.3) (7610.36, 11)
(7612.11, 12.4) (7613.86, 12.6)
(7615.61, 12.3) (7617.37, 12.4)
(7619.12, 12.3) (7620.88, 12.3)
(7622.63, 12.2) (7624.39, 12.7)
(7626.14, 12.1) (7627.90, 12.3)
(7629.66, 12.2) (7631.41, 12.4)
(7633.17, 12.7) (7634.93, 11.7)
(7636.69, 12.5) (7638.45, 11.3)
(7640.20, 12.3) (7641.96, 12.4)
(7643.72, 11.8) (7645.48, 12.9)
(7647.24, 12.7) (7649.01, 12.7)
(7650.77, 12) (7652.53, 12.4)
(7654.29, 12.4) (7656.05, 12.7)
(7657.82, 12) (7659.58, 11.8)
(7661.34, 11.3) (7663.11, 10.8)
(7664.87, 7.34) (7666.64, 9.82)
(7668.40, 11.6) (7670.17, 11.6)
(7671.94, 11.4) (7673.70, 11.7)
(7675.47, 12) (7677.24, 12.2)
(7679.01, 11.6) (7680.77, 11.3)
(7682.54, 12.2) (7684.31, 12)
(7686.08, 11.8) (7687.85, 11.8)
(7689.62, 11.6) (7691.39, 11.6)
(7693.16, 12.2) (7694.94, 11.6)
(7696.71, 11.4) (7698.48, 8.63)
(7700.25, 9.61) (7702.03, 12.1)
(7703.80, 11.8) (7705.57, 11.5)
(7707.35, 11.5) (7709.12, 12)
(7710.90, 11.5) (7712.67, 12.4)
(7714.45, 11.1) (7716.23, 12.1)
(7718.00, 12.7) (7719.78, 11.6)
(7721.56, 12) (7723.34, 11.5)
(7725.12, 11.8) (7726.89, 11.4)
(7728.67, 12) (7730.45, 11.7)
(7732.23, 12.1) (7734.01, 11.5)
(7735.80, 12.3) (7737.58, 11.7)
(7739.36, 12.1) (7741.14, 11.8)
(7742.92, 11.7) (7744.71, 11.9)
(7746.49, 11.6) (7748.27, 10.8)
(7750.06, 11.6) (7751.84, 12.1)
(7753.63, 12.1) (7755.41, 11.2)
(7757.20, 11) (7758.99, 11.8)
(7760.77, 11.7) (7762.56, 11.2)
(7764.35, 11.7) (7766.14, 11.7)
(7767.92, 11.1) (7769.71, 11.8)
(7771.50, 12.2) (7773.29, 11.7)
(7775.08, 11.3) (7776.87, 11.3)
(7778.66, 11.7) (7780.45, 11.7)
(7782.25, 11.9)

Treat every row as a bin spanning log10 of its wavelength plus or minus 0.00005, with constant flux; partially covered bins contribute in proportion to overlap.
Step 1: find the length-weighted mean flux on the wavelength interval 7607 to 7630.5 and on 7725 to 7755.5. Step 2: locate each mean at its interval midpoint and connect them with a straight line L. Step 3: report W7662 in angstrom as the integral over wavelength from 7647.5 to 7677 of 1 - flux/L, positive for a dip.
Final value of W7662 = 1.5 angstrom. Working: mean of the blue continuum 12.4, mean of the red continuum 11.8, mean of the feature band 11.5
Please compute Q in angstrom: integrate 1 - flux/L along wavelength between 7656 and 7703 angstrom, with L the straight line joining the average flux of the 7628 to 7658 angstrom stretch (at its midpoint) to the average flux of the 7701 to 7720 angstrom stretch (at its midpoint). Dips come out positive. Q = 2.9 angstrom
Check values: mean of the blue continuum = 12.3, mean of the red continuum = 11.8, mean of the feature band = 11.3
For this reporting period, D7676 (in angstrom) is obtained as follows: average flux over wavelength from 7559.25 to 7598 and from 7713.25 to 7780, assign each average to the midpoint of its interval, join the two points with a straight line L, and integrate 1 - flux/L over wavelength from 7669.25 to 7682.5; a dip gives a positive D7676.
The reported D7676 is 0.4 angstrom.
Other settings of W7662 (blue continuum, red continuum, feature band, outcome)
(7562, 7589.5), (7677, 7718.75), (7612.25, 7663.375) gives -0.7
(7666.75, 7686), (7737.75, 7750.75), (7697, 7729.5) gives 0.4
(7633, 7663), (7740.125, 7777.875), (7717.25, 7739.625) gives -0.2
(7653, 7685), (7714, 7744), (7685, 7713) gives 0.5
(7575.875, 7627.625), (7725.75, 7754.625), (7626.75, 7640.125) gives 0.2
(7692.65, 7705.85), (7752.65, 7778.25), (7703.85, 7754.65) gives -2.3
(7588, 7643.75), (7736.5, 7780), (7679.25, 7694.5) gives 0.3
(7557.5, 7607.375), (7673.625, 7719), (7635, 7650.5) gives -0.2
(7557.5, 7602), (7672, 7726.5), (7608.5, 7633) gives -0.1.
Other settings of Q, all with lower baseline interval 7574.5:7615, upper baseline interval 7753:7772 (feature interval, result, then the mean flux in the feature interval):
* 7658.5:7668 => 1.4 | 10.3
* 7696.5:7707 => 1.0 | 10.8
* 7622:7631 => 0.0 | 12.3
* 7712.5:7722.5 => -0.1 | 11.9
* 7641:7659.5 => -0.2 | 12.4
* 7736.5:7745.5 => -0.1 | 11.9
